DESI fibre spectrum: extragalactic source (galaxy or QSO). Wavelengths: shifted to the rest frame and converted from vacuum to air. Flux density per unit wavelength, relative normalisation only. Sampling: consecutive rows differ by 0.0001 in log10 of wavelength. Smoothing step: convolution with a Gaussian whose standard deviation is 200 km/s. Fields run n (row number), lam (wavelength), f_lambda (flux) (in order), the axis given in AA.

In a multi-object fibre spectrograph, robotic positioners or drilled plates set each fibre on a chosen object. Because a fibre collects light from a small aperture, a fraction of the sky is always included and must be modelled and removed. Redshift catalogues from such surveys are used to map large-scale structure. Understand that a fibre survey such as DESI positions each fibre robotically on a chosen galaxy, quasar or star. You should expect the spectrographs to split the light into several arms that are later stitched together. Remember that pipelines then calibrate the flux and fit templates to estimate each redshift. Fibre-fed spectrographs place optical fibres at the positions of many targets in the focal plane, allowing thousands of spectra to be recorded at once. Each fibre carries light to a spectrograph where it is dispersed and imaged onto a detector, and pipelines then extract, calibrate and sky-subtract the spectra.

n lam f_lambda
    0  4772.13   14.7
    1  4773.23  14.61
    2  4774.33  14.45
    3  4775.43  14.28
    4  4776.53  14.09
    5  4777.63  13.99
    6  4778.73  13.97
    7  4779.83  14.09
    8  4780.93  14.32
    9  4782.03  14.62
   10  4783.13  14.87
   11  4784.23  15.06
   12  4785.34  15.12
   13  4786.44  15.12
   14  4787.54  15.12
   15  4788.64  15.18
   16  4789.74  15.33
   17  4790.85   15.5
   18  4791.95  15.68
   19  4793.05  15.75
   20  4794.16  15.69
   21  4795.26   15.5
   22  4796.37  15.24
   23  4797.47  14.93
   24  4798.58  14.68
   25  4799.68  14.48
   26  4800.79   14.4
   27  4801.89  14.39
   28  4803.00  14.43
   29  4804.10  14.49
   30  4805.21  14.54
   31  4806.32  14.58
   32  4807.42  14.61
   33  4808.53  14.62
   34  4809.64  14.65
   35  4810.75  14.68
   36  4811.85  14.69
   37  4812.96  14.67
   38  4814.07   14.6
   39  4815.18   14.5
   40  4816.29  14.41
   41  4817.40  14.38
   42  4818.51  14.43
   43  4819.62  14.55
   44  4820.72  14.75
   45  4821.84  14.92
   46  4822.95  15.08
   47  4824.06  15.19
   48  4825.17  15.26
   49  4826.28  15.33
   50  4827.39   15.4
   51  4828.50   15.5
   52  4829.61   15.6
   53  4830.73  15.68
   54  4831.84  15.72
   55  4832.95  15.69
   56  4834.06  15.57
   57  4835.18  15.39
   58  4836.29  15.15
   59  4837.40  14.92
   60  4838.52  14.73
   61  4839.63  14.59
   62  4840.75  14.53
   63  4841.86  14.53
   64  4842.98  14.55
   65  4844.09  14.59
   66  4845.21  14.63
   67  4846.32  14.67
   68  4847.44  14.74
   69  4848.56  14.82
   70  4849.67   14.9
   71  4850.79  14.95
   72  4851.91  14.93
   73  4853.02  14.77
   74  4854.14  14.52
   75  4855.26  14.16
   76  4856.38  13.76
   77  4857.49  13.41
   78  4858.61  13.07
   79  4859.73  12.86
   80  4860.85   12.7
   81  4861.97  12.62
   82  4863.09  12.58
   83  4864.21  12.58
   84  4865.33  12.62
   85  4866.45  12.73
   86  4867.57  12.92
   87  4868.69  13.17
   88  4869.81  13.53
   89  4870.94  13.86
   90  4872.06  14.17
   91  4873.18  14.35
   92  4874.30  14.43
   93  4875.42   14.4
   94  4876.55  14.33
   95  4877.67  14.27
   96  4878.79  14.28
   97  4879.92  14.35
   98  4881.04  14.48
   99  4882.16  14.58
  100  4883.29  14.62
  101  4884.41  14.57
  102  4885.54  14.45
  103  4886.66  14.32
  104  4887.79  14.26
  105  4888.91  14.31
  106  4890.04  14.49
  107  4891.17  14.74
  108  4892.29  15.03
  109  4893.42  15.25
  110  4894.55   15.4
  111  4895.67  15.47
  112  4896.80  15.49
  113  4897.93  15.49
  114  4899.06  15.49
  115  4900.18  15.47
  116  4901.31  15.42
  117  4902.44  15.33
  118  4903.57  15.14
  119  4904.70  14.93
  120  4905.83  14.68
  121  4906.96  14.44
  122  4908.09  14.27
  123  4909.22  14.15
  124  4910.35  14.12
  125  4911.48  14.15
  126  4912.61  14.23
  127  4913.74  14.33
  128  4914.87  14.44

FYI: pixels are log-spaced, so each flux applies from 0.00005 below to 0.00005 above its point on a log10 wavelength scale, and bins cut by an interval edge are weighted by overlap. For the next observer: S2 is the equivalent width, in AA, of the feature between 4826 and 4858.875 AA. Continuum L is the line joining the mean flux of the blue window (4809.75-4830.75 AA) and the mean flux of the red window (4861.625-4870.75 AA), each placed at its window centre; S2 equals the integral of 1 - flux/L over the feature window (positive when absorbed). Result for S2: -2.1 AA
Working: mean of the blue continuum 14.9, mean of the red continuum 12.9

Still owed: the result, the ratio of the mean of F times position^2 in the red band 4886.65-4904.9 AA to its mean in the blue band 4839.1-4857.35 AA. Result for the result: 1.06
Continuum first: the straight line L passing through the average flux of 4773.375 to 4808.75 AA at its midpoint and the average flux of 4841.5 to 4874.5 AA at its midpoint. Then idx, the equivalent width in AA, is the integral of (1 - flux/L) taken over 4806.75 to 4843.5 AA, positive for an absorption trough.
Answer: -1.6 AA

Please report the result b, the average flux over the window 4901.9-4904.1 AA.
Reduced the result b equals 15.2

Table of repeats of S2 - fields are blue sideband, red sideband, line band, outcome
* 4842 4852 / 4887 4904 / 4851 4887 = 2.6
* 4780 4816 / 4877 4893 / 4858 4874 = 1.6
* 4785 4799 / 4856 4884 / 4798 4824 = 0.5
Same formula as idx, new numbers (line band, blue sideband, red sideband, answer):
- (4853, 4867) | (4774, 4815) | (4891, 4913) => 1.6 AA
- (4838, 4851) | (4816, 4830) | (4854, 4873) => -0.6 AA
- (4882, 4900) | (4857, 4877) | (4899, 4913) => -0.9 AA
